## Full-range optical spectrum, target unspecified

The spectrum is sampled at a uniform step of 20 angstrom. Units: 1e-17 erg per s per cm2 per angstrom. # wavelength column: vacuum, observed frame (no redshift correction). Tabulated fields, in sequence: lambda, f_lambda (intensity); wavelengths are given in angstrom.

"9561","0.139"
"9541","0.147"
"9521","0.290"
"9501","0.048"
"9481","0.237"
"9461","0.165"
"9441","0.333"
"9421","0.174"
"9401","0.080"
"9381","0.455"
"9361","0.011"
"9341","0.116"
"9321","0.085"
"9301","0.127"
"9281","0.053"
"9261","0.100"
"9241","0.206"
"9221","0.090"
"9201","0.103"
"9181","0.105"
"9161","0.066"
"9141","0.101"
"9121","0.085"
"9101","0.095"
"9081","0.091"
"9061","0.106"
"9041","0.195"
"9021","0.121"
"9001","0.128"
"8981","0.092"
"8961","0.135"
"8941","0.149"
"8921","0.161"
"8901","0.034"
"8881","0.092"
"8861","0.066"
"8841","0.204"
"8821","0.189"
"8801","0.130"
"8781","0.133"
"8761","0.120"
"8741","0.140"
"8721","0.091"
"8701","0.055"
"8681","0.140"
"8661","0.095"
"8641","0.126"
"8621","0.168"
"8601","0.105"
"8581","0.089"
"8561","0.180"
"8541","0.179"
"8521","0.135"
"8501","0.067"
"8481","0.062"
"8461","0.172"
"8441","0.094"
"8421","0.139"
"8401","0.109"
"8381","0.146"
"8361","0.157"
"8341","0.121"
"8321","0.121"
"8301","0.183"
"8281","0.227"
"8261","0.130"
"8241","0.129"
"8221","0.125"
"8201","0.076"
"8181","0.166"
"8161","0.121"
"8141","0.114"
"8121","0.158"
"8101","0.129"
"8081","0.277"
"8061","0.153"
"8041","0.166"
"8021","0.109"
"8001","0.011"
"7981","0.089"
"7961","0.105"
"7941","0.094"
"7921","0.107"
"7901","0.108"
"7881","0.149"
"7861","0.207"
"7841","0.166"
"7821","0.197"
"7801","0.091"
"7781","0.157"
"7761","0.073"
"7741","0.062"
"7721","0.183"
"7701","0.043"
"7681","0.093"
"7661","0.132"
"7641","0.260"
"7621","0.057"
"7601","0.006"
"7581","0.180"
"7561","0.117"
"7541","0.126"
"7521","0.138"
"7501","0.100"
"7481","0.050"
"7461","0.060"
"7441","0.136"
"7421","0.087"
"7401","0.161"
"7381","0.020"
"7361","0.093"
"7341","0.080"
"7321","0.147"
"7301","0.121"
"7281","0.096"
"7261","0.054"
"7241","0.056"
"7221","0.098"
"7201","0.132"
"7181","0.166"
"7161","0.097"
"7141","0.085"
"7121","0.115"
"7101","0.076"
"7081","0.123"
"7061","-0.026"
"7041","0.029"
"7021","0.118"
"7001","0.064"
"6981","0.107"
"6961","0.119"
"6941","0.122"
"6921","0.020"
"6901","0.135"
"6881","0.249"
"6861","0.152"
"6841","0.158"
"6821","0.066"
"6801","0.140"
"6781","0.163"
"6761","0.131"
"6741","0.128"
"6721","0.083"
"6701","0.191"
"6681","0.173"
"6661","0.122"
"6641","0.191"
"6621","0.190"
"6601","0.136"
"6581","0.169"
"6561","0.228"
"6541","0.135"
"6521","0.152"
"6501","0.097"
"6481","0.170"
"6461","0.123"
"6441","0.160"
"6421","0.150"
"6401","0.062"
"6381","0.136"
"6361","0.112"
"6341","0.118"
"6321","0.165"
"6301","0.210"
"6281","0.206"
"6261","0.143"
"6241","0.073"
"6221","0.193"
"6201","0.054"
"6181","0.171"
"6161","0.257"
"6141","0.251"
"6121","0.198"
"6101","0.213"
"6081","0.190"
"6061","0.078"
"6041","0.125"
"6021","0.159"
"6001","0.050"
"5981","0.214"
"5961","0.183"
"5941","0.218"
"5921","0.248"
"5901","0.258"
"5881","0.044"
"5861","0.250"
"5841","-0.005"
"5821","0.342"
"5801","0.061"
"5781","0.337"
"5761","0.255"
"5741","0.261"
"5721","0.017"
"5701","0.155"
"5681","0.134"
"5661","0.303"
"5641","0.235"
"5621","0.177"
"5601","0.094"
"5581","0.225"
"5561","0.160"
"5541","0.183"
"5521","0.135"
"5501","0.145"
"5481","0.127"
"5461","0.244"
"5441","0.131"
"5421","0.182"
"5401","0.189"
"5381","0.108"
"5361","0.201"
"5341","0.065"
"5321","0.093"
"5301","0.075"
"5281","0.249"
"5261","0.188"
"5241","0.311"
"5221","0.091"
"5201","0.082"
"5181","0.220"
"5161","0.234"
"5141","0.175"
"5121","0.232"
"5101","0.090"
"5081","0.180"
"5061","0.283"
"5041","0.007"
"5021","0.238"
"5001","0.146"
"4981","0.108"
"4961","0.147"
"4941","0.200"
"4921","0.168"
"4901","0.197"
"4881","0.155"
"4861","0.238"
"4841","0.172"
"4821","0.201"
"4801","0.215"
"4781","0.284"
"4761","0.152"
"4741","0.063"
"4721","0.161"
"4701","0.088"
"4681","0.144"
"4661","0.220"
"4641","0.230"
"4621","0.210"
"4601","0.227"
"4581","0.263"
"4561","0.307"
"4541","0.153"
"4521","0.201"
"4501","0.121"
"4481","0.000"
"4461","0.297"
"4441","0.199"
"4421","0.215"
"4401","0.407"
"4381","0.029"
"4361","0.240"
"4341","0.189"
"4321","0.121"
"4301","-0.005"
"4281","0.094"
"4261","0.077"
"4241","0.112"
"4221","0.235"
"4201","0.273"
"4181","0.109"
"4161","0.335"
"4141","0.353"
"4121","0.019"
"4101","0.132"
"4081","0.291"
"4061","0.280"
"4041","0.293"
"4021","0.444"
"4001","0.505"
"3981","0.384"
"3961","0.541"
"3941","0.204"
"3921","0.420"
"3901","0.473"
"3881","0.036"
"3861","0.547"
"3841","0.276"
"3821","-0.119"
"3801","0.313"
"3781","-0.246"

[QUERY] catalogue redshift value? 0.231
